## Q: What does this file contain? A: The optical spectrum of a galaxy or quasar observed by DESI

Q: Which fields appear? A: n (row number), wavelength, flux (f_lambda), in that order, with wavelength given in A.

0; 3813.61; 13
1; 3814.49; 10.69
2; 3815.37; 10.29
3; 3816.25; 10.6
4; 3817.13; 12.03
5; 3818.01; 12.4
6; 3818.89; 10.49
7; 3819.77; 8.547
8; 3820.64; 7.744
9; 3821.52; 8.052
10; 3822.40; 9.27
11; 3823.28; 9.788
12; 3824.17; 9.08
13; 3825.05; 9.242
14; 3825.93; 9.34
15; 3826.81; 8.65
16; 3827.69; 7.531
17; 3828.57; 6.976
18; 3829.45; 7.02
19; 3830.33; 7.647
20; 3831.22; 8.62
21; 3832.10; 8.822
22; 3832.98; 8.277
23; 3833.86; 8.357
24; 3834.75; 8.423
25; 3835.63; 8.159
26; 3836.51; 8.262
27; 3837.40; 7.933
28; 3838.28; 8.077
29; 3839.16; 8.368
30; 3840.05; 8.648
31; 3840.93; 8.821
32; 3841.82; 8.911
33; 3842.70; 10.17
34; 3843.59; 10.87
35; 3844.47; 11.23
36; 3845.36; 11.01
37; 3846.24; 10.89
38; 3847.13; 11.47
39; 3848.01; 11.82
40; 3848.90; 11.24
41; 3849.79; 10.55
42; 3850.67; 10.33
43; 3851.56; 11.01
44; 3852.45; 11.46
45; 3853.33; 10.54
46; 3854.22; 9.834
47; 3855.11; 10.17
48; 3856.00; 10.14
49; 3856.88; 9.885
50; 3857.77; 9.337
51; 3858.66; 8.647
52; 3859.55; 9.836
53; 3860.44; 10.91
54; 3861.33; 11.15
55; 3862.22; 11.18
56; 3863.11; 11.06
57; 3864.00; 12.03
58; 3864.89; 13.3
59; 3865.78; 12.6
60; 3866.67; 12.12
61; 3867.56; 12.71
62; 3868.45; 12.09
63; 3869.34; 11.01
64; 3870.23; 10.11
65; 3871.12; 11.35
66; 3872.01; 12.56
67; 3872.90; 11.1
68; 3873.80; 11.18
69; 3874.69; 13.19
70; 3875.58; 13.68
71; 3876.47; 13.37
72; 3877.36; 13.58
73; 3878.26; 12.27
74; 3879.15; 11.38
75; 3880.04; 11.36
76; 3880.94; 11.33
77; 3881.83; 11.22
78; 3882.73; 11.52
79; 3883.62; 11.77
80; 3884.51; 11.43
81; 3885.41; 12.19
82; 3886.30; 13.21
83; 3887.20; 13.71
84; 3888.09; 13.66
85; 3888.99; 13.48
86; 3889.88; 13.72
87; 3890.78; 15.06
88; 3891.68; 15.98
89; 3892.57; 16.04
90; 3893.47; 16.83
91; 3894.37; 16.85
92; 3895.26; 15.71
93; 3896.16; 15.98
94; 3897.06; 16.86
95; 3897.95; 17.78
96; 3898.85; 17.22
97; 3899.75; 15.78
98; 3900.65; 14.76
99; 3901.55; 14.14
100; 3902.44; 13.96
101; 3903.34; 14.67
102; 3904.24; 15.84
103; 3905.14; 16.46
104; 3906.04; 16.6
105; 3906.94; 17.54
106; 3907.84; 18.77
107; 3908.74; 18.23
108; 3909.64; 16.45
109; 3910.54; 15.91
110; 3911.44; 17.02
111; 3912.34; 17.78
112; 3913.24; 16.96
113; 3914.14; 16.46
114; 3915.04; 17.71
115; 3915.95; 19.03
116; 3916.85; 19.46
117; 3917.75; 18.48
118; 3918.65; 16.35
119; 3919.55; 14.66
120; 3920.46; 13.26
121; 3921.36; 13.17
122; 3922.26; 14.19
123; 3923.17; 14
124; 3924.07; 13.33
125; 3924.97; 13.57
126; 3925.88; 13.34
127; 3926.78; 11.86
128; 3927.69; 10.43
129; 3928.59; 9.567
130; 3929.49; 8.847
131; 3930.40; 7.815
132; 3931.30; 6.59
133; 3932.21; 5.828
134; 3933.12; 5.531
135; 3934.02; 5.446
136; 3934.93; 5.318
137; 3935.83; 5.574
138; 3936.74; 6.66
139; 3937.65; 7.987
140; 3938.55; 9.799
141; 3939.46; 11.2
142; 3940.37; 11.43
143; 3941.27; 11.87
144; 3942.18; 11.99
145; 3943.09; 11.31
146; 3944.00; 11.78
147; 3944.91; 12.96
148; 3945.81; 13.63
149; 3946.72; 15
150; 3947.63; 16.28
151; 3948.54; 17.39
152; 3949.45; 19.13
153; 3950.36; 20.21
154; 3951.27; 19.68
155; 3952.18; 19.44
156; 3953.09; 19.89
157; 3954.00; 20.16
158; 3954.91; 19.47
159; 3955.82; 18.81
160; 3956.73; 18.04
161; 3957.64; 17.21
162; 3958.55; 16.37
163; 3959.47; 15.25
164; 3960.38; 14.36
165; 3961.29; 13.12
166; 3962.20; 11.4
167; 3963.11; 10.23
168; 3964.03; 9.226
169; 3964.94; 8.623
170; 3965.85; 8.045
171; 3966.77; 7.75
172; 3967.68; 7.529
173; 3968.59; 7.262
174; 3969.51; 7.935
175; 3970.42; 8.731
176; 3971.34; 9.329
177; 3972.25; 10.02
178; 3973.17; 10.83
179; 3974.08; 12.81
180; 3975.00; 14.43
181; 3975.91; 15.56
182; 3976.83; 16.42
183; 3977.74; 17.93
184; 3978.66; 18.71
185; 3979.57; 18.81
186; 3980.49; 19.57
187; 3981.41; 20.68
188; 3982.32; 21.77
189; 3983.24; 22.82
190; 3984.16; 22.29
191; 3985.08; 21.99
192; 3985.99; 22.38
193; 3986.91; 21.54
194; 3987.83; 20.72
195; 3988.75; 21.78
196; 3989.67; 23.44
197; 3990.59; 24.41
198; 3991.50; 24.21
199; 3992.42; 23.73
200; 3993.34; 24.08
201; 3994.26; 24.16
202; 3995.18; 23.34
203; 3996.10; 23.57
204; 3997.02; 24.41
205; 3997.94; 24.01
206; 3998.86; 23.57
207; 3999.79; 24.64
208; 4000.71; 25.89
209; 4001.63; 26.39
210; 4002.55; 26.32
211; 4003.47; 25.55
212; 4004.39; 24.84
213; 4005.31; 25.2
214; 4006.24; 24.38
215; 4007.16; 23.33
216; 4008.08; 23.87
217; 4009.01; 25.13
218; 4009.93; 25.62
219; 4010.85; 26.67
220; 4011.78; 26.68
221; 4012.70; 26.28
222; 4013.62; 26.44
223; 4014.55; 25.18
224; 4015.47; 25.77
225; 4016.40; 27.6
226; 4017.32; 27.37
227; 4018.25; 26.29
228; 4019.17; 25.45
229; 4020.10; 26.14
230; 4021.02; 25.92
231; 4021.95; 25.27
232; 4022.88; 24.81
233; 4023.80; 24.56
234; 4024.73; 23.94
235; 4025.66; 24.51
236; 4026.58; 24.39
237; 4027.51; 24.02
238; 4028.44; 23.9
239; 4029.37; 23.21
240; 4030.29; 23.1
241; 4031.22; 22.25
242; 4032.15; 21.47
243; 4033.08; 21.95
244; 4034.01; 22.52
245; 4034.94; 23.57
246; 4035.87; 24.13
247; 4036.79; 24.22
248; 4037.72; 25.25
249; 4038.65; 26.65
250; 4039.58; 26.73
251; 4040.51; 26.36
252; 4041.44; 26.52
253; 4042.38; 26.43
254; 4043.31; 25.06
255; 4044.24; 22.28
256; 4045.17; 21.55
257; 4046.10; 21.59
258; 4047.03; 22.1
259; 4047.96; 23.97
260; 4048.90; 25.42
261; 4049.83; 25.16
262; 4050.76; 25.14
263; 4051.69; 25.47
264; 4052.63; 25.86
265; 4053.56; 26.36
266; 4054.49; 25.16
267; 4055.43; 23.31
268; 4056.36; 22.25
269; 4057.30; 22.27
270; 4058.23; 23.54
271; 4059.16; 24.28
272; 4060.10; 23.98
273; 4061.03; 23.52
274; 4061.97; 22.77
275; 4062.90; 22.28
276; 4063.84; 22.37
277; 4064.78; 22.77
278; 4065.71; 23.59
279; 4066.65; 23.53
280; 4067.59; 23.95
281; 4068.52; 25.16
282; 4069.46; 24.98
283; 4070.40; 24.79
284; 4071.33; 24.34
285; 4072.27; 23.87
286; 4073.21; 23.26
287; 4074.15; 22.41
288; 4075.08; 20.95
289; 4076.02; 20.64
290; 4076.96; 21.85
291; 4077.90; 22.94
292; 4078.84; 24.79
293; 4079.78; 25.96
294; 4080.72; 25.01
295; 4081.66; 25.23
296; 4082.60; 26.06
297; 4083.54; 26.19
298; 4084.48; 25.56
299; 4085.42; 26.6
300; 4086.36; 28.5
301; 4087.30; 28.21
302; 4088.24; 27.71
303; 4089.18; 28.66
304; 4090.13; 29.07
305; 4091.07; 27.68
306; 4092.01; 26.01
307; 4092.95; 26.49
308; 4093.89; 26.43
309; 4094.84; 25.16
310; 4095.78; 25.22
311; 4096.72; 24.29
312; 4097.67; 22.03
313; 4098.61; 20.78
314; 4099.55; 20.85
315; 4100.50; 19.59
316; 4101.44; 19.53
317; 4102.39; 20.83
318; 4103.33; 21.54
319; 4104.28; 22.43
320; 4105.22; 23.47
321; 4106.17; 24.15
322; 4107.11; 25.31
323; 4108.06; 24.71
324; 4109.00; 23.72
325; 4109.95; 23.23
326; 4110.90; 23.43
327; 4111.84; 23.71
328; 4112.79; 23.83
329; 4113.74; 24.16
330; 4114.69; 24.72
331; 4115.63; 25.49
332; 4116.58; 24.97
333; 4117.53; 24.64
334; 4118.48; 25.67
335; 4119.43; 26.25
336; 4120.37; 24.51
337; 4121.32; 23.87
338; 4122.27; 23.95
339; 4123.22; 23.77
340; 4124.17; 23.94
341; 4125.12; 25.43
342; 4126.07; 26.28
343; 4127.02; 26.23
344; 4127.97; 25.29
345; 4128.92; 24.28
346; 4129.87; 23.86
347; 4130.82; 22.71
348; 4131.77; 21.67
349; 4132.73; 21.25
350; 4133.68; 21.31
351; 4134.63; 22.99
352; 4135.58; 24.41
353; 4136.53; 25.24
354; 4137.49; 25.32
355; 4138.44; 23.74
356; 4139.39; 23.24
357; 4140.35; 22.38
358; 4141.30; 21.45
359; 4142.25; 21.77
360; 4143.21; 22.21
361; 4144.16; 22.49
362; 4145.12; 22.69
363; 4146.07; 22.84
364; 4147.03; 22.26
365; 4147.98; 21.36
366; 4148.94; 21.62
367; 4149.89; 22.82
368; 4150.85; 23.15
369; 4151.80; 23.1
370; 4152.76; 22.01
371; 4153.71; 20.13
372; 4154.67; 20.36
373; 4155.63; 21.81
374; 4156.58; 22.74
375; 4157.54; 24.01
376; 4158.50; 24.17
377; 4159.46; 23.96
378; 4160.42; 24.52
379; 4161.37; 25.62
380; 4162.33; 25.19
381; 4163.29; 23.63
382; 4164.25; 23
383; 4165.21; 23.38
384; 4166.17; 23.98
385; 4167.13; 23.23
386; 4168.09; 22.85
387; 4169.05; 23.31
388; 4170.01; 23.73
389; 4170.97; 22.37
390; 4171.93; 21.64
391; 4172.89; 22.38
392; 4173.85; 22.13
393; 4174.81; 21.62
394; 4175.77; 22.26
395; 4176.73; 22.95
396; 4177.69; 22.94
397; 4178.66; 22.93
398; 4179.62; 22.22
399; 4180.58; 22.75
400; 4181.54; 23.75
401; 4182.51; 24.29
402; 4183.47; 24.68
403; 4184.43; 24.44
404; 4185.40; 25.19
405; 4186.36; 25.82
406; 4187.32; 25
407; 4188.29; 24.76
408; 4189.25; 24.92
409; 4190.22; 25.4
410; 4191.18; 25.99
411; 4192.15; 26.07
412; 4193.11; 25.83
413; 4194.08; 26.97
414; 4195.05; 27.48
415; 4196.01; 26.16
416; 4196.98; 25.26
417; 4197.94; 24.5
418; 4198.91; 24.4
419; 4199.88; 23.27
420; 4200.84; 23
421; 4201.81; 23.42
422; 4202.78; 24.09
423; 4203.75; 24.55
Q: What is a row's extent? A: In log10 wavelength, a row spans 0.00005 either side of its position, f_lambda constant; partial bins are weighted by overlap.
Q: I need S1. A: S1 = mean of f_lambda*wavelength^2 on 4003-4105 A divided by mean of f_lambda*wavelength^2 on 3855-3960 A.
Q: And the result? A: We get 1.9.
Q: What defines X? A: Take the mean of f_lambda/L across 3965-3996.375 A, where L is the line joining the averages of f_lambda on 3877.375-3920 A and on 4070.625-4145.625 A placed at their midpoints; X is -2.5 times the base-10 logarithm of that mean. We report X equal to 0.08 mag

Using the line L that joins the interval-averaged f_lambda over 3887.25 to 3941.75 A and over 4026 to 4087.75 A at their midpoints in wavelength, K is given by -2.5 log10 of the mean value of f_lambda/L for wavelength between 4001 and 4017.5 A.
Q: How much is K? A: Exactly -0.24 mag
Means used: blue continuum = 13.7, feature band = 25.7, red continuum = 24.1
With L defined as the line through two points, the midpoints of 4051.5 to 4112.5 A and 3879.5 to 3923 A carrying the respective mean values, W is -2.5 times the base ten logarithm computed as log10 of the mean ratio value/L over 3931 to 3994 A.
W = 0.24 mag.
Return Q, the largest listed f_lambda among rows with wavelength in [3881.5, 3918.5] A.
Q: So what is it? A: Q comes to 19.46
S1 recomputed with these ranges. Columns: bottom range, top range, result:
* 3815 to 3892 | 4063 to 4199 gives 2.57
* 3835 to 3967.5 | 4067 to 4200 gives 2.09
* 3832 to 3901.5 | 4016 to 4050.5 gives 2.25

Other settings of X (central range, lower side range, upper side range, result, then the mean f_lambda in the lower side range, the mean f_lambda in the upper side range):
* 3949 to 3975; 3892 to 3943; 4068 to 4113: 0.192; 13.6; 24.3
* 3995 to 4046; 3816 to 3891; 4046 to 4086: -0.175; 10.6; 24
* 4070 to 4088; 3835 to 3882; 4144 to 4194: -0.238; 10.9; 23.4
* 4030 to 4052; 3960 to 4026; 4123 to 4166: -0.130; 20.5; 23.2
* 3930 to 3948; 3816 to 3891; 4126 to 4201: 0.420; 10.6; 23.6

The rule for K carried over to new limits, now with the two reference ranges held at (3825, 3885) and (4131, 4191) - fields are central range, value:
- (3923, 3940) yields 0.44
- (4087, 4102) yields -0.21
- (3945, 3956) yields -0.25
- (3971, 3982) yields 0.00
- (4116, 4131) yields -0.15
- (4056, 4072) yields -0.23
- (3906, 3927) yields -0.23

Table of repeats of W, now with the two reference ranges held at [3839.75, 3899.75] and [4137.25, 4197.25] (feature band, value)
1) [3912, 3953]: 0.12 mag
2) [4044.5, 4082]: -0.21 mag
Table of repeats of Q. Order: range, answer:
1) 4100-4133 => 26.28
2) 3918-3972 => 20.21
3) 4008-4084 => 27.6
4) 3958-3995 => 24.41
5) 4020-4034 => 26.14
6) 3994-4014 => 26.68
